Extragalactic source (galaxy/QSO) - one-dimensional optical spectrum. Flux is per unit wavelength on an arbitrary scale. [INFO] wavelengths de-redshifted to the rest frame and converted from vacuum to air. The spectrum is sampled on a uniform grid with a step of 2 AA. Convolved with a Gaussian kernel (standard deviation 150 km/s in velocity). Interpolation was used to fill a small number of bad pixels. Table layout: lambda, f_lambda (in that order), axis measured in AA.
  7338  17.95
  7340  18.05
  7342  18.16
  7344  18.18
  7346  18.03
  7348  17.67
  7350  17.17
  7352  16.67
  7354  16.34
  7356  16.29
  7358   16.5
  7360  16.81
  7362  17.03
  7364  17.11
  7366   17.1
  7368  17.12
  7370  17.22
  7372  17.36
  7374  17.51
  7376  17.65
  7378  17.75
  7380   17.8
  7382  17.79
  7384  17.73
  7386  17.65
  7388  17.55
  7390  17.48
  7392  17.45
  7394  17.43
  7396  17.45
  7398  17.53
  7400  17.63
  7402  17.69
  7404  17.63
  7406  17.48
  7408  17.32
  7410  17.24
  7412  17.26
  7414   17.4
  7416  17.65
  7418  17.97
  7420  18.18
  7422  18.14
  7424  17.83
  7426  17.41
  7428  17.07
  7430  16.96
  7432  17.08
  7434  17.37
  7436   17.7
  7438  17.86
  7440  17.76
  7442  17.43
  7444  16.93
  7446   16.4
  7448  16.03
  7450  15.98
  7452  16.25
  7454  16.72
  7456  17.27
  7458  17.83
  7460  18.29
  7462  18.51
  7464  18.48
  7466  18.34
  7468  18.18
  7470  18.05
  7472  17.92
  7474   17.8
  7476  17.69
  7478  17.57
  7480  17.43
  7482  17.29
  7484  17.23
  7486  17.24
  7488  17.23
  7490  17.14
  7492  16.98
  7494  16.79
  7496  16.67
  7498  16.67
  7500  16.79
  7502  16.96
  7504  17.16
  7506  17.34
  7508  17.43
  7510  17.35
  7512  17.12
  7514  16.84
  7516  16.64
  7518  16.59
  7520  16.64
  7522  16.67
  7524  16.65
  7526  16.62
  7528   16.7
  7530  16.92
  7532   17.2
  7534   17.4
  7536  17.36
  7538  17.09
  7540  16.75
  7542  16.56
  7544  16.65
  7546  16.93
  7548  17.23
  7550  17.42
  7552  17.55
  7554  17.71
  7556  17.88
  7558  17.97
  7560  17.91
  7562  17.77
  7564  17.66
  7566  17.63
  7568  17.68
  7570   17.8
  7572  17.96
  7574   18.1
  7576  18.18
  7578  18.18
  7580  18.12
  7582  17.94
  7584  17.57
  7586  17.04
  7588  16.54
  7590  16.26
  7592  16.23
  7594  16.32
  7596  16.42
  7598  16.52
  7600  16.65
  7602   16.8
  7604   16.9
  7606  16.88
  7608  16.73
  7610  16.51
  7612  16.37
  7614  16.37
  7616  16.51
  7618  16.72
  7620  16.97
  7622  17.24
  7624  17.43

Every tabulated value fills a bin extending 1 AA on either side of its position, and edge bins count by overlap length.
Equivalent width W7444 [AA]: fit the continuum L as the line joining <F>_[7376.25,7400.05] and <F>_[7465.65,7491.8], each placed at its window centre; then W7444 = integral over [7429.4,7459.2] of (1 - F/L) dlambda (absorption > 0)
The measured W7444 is 0.92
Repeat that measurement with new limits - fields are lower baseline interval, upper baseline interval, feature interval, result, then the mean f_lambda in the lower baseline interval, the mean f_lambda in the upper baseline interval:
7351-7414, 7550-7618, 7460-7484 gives -0.90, 17.3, 17.2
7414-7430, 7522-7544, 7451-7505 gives -0.43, 17.7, 16.9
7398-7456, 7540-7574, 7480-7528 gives 1.28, 17.3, 17.5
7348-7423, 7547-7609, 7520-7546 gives 0.72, 17.4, 17.3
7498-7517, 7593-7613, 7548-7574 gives -1.45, 17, 16.6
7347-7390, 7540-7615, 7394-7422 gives -0.58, 17.2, 17.2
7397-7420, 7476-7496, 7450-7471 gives -0.47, 17.6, 17.2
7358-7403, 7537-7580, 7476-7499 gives 0.49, 17.4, 17.6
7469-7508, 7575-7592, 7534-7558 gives 0.16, 17.3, 17.4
